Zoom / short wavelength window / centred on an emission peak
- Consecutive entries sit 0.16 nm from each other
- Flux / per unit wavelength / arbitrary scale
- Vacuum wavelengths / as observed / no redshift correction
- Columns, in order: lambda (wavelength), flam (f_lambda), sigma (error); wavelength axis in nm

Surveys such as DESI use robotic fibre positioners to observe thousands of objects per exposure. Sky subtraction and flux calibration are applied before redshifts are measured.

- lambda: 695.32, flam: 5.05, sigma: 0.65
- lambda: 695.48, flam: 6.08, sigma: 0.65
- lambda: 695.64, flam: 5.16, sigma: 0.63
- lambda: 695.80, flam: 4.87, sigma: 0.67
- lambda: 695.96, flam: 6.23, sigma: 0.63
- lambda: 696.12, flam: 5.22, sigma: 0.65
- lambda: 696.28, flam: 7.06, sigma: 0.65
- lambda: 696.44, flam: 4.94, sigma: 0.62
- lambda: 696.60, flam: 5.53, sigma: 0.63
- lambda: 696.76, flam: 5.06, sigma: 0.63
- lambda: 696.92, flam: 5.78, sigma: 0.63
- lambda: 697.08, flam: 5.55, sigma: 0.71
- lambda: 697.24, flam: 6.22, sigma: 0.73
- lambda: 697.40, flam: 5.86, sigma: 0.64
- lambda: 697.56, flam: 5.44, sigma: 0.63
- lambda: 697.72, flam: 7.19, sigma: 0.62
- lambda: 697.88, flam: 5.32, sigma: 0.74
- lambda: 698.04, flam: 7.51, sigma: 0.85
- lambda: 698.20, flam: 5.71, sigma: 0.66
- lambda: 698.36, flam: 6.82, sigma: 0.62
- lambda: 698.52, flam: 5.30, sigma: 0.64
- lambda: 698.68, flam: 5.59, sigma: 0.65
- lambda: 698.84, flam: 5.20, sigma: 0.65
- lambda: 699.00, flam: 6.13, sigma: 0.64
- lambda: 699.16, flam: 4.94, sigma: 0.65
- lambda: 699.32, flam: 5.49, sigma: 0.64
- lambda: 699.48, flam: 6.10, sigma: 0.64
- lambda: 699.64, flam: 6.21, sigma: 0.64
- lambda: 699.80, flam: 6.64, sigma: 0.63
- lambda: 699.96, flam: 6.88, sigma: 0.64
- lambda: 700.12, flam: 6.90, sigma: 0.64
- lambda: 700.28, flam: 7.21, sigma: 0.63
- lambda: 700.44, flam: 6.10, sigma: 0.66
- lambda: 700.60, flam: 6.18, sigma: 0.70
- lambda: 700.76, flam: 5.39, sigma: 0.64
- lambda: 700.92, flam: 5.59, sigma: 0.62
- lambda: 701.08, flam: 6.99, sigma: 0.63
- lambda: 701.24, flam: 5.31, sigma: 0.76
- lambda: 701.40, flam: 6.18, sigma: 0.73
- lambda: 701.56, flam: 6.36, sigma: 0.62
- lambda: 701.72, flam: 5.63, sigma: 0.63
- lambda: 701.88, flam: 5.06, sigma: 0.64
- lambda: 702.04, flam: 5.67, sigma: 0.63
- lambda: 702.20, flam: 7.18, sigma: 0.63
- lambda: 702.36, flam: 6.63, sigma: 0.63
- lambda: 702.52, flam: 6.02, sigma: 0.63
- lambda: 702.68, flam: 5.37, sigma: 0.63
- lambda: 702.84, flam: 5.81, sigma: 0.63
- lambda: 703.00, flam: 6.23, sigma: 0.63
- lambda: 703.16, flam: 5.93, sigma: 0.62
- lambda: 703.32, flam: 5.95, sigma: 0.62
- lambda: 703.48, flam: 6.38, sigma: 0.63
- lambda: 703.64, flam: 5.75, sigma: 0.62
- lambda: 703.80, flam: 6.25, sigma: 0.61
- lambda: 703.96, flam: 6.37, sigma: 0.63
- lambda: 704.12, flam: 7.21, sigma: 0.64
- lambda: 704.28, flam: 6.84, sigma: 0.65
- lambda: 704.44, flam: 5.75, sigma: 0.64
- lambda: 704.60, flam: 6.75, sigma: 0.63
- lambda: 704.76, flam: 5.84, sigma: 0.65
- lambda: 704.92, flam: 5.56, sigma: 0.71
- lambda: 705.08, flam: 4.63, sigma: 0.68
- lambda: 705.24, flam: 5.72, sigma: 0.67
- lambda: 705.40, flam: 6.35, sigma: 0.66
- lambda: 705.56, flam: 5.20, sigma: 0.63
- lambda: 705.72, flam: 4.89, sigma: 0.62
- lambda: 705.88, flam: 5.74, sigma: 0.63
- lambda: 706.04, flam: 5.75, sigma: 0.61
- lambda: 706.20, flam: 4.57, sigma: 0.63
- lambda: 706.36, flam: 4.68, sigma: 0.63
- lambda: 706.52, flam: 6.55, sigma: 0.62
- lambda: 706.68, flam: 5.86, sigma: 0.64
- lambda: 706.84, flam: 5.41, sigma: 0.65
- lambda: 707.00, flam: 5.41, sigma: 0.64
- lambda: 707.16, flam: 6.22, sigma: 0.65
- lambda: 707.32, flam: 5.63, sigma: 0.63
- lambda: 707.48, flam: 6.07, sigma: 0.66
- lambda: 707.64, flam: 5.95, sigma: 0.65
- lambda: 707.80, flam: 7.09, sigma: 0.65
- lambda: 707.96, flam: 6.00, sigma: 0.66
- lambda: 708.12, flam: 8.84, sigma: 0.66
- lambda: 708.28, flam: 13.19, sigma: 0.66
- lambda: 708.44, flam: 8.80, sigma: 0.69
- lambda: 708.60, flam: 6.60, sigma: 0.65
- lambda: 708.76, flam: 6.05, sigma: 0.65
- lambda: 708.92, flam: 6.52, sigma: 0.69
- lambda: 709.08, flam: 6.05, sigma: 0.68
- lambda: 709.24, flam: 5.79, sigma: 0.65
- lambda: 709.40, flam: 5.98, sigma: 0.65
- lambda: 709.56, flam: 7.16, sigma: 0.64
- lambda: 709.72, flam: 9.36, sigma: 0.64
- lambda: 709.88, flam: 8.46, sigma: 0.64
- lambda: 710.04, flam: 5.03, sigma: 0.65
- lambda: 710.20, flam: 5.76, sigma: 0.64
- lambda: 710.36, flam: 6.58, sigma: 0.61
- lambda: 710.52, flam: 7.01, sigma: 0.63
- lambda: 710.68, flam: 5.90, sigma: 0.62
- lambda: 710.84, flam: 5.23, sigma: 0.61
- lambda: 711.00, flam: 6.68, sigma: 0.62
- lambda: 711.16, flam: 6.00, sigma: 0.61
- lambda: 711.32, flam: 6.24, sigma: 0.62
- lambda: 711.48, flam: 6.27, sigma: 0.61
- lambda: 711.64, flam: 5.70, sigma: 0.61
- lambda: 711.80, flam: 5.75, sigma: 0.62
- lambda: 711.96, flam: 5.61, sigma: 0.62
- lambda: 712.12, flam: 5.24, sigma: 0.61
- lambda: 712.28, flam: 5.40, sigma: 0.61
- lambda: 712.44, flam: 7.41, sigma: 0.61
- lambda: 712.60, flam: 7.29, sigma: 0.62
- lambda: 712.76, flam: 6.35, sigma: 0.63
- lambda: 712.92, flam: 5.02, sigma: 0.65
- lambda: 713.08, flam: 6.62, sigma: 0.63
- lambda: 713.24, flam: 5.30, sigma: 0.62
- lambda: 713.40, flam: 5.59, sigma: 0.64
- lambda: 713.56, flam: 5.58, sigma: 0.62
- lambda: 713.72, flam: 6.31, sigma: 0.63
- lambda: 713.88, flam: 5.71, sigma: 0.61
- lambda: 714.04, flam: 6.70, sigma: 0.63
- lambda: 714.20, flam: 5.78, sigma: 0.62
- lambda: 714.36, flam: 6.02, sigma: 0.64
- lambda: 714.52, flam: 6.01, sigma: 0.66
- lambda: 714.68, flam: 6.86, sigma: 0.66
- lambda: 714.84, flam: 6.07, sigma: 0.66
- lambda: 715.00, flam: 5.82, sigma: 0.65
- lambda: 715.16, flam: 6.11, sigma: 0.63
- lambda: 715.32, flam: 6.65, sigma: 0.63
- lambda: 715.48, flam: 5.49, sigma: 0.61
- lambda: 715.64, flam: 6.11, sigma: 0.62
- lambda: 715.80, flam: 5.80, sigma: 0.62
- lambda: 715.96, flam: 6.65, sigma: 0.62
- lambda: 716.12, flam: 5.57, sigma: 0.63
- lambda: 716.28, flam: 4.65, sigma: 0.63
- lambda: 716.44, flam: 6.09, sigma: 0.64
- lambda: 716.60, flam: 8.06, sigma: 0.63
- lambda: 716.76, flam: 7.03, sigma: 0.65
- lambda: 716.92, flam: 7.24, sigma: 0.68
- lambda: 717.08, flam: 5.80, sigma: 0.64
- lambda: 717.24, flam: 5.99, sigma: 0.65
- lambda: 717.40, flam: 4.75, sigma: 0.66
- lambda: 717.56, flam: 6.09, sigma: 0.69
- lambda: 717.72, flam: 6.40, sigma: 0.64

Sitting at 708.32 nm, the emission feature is [S II]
